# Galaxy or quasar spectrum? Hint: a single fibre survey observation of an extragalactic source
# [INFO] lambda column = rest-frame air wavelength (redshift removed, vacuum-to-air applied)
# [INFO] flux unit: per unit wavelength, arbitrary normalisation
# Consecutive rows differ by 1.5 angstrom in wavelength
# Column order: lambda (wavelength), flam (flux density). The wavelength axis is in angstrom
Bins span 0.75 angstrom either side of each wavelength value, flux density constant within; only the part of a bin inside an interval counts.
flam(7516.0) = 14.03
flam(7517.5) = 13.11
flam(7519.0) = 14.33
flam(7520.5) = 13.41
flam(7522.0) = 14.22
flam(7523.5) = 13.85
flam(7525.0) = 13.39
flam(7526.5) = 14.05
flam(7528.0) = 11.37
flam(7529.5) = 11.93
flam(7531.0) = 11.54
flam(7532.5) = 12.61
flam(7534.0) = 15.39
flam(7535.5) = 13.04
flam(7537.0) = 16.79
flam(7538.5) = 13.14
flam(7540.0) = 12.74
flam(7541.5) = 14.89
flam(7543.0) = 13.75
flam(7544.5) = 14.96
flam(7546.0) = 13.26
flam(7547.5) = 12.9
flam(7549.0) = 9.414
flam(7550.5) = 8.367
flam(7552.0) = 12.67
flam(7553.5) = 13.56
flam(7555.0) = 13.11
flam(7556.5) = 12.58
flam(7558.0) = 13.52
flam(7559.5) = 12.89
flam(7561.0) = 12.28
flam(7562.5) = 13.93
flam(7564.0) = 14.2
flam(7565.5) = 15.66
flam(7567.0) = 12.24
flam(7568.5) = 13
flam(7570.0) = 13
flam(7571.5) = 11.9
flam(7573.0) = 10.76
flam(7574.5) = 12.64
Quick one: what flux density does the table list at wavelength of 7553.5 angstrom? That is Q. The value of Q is 13.56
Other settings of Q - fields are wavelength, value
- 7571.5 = 11.9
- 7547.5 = 12.9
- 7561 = 12.28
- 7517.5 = 13.11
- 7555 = 13.11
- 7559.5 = 12.89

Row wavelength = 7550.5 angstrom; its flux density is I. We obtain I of 8.367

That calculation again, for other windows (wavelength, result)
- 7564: 14.2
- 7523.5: 13.85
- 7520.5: 13.41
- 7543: 13.75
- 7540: 12.74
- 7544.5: 14.96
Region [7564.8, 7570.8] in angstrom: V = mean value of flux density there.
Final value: 13.4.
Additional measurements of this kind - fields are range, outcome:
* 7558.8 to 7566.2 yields 13.8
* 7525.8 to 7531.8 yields 12.2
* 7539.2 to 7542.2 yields 13.8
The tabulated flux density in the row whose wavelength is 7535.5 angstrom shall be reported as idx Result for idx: 13.04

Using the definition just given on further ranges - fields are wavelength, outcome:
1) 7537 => 16.79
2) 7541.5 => 14.89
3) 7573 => 10.76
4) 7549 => 9.414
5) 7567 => 12.24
